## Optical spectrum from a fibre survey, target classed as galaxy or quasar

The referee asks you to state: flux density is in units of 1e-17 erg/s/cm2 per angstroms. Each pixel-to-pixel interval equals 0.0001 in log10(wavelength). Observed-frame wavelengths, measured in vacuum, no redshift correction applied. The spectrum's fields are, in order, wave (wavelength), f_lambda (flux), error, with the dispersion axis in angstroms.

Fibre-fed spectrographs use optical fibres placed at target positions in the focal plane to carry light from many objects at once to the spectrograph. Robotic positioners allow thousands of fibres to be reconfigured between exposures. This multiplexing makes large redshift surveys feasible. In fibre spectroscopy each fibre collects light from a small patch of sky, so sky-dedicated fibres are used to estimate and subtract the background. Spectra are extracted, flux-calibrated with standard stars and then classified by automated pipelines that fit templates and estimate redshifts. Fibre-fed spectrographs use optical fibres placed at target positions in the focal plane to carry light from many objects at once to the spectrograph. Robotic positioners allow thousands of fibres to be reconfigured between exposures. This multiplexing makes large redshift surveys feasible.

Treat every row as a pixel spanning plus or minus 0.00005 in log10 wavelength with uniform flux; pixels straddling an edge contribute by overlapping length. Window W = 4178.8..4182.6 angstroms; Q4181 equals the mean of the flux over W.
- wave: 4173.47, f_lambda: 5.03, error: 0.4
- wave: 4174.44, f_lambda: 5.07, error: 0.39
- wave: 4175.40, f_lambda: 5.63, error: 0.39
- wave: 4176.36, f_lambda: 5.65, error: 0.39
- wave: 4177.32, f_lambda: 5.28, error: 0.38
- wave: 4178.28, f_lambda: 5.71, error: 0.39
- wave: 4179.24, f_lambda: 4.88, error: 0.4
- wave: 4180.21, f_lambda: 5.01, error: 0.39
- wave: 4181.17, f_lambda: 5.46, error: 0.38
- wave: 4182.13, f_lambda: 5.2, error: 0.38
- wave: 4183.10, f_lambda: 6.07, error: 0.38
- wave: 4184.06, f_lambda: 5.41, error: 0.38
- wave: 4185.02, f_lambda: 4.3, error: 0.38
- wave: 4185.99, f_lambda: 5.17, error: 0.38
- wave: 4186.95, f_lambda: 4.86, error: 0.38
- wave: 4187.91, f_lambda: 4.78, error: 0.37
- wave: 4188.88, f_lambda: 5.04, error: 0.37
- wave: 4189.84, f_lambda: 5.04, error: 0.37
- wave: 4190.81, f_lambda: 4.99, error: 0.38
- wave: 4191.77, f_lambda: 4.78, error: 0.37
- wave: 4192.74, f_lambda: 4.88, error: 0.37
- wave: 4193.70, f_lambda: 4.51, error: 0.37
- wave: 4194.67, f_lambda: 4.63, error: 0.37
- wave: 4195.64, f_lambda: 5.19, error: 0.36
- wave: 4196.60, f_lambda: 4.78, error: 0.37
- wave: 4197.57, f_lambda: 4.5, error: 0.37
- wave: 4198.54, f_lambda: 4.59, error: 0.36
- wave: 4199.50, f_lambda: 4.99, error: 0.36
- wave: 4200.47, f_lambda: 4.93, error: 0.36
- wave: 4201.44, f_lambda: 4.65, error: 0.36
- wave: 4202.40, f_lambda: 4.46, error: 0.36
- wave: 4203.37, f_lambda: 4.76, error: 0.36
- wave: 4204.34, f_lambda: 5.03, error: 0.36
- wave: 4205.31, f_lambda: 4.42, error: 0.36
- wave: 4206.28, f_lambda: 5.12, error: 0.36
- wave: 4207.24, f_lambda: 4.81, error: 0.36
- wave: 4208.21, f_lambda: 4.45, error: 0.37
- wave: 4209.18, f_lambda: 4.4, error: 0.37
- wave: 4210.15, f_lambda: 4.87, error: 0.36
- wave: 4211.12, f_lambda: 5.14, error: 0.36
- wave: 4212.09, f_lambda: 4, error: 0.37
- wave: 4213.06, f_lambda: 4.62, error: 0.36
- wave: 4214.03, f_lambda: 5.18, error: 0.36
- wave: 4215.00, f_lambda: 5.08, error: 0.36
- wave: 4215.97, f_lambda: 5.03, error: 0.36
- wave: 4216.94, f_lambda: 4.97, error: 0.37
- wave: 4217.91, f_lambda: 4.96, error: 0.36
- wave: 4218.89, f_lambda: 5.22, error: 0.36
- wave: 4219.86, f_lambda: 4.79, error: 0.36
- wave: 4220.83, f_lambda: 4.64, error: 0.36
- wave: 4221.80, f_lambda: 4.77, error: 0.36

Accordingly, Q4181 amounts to 5.14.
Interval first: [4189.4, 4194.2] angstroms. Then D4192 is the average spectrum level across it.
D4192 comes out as 4.83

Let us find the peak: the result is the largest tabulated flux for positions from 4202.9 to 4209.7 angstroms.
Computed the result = 5.12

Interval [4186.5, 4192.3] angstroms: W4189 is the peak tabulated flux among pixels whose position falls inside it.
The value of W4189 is 5.04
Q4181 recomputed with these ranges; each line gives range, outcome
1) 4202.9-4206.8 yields 4.84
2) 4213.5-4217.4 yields 5.06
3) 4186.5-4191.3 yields 4.95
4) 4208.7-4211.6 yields 4.8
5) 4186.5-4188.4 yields 4.82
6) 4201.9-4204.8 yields 4.75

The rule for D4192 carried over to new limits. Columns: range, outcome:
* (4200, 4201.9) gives 4.78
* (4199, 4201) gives 4.95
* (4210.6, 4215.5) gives 4.81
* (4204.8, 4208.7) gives 4.71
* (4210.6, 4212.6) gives 4.57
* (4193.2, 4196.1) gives 4.77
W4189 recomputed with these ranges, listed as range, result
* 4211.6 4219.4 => 5.22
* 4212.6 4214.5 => 5.18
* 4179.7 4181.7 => 5.46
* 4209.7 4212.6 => 5.14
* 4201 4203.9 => 4.76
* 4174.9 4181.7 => 5.71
